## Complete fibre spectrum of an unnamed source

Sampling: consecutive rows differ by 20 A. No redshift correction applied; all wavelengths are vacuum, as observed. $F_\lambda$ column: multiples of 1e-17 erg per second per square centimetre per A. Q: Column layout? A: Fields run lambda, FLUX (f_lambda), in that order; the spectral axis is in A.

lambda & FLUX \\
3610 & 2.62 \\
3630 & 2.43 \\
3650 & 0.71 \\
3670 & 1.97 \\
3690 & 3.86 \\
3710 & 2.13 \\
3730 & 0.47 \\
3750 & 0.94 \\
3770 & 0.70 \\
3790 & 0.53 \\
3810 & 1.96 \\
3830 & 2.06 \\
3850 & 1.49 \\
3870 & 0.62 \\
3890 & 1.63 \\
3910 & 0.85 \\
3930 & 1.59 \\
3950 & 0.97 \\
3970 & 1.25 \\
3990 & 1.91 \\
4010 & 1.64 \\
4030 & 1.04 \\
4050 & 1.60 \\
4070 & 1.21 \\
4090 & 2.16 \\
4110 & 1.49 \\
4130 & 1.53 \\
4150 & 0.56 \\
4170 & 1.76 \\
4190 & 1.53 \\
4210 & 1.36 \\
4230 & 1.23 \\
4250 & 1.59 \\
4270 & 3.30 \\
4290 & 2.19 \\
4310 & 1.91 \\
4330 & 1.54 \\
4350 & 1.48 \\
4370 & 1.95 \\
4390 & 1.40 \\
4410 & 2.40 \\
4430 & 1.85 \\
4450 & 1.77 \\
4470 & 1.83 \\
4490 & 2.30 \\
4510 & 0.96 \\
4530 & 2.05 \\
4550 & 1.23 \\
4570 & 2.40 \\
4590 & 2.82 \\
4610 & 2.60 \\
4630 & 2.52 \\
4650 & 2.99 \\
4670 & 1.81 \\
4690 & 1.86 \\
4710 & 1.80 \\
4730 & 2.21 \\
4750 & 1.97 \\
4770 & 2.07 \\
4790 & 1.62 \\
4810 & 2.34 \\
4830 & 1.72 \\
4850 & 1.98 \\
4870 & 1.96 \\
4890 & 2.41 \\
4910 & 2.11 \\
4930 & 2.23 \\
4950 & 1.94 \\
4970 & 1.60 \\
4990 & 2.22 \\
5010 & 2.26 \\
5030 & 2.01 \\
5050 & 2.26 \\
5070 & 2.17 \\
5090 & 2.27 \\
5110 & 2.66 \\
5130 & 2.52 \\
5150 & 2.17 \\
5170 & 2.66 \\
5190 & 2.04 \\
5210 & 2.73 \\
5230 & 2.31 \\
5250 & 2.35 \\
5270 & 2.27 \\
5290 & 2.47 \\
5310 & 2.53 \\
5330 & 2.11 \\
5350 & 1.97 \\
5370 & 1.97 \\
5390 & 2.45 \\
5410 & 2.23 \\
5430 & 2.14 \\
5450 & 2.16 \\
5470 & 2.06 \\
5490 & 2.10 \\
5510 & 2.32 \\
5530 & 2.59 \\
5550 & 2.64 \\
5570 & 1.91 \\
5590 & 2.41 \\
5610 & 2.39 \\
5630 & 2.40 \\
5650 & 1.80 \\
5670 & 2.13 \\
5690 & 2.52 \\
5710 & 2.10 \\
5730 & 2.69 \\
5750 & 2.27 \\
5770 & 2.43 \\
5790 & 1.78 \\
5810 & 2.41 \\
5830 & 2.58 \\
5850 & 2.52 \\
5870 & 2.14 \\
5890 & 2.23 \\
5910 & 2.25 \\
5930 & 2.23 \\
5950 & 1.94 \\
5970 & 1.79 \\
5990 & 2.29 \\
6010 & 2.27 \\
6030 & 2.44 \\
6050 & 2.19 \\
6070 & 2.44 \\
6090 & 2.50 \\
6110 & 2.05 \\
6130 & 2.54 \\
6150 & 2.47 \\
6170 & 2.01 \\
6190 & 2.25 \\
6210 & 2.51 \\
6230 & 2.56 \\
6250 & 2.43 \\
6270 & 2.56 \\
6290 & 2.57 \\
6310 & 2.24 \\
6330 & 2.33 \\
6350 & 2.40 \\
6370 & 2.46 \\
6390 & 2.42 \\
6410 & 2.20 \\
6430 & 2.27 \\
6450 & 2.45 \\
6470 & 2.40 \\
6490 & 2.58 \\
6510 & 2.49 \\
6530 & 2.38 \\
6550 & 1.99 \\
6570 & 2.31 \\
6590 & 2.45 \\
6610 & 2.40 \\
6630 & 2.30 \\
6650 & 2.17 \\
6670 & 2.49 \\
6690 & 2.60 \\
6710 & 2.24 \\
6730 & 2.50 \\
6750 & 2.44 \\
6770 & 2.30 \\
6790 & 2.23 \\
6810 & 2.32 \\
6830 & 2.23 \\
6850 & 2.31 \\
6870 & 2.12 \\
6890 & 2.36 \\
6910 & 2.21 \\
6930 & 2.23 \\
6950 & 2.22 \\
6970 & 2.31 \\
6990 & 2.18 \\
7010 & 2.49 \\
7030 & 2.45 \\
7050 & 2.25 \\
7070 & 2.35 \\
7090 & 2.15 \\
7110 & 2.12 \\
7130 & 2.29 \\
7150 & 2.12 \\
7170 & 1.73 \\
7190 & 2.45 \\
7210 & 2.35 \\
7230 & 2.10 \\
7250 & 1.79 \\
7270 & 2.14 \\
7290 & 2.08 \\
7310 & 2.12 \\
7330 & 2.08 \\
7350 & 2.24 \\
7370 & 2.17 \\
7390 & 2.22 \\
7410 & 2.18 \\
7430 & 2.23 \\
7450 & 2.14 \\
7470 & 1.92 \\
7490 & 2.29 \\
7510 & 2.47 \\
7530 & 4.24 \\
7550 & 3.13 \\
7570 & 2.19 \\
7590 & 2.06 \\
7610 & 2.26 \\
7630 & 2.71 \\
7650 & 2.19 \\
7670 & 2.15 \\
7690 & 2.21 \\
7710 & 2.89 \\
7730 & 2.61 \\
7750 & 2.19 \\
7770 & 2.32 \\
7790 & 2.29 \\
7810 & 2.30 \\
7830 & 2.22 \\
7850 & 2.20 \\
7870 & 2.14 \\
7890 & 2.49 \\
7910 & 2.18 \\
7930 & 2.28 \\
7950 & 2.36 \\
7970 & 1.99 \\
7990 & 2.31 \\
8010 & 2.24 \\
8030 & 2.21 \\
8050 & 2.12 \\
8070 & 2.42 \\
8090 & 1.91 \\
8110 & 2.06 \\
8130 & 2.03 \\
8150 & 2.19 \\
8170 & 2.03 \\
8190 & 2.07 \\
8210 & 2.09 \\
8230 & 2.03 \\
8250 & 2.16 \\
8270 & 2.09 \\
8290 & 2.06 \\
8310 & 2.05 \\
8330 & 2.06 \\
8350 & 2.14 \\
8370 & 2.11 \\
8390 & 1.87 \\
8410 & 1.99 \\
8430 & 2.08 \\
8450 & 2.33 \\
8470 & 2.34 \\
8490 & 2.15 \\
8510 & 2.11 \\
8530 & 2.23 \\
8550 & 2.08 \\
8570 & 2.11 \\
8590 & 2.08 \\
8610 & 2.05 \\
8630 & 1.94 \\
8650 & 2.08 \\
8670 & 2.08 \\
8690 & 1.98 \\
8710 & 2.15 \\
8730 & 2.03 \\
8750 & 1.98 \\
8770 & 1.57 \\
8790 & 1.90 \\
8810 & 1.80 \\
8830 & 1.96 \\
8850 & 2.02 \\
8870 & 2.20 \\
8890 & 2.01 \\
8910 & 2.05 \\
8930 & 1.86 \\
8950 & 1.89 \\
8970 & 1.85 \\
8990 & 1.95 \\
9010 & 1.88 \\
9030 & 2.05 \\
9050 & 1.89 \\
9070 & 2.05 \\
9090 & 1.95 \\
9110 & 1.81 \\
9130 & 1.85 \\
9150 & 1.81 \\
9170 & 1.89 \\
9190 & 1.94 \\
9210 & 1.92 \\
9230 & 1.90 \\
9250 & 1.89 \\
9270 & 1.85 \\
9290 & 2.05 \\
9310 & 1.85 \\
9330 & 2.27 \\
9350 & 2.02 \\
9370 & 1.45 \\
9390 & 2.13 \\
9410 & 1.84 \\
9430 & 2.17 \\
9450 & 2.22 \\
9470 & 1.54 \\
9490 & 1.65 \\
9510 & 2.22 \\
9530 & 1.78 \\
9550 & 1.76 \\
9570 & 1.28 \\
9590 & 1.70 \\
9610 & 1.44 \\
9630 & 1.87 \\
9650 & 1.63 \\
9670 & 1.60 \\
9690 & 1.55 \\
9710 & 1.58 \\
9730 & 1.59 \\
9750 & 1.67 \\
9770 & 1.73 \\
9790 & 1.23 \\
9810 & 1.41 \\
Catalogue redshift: 0.147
